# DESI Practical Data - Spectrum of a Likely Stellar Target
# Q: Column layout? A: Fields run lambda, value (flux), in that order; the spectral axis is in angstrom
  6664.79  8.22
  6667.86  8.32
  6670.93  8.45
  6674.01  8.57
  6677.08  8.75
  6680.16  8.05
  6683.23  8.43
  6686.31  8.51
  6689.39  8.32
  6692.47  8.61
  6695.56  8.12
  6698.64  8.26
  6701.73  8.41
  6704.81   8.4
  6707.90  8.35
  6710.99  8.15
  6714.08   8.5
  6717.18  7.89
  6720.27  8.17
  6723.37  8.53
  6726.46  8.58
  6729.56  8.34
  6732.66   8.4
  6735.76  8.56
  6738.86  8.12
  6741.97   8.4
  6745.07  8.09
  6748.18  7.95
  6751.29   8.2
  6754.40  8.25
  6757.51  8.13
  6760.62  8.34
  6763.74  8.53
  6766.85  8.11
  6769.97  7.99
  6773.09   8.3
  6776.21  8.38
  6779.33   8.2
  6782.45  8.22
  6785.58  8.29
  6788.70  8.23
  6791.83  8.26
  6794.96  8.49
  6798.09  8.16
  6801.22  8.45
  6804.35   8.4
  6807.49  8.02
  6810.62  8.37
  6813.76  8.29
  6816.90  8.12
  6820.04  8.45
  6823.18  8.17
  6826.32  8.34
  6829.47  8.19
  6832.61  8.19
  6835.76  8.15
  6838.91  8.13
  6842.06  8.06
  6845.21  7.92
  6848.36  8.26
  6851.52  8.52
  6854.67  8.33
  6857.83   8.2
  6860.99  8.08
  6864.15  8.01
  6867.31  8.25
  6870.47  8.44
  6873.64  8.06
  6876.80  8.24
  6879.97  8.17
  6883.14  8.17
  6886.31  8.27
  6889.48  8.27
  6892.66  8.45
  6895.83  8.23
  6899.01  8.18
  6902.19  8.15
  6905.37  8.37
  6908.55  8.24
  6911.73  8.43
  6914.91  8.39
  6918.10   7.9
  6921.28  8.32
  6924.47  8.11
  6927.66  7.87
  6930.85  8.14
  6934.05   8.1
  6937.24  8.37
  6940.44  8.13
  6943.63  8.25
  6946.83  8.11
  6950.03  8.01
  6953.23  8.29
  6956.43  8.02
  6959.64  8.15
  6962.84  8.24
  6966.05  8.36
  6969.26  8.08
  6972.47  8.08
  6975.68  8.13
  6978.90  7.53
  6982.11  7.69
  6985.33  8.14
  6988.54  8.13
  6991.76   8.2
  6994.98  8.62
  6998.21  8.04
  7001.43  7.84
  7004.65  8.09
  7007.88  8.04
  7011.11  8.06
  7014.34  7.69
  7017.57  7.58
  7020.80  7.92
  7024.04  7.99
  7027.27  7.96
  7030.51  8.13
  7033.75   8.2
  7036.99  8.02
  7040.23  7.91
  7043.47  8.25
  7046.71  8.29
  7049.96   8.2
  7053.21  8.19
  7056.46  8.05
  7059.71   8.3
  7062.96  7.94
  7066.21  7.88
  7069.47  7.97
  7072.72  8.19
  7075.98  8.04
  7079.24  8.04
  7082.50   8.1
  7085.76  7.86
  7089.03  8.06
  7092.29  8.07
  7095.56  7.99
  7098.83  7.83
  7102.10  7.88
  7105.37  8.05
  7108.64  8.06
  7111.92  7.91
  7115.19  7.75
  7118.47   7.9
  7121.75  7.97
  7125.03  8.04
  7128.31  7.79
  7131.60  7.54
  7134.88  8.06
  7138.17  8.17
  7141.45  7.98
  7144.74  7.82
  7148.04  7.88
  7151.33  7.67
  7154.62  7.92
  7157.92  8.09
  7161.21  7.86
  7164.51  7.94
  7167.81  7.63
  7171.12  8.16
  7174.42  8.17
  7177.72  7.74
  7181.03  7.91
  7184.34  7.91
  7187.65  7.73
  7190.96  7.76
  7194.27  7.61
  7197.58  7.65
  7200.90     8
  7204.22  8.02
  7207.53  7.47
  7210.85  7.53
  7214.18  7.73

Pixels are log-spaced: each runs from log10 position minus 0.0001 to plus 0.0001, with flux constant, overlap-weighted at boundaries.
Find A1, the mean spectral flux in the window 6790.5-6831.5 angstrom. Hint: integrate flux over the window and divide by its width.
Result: 8.28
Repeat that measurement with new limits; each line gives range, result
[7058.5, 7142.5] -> 7.97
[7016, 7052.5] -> 8.05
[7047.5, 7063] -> 8.16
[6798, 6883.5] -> 8.22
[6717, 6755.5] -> 8.28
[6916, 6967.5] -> 8.15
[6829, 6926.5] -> 8.21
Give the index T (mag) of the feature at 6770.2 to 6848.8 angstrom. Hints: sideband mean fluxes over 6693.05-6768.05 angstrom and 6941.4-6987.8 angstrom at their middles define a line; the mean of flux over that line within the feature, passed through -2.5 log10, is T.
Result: 0.00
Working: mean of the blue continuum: 8.29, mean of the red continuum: 8.08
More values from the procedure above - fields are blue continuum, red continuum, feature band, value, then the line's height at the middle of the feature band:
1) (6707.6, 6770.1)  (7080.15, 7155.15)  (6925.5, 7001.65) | -0.006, 8.07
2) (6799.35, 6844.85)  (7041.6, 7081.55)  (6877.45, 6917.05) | -0.010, 8.19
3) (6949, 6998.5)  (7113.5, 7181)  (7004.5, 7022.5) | 0.025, 8.06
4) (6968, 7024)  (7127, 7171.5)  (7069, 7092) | -0.015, 7.93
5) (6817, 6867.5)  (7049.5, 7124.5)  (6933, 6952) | -0.006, 8.12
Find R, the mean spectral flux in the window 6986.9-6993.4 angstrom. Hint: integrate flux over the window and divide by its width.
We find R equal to 8.18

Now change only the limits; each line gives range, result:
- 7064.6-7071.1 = 7.93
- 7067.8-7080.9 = 8.06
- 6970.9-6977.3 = 8.1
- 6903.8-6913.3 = 8.35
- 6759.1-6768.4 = 8.33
